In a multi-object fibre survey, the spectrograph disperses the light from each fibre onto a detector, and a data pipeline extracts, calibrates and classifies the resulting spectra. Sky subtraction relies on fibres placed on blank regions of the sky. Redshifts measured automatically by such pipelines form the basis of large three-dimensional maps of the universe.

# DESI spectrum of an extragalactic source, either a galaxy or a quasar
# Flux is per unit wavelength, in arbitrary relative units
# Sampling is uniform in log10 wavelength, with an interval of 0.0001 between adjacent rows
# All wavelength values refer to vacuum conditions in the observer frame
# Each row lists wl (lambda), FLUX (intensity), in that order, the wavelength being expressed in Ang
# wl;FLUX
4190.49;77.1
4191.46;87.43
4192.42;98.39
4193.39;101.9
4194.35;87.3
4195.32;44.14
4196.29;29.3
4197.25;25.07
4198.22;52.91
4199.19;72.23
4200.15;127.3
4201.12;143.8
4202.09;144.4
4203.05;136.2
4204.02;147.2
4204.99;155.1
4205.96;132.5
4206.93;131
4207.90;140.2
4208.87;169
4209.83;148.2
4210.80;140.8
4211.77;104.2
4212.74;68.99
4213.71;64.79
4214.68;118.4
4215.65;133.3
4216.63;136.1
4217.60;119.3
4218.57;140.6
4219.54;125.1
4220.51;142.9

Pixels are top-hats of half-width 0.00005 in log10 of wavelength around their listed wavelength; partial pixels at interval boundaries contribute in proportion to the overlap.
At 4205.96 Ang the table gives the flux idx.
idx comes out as 132.5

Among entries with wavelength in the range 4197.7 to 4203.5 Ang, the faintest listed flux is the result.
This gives 52.91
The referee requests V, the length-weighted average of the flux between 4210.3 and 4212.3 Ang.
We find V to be 121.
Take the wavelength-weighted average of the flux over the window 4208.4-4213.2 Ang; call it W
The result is 127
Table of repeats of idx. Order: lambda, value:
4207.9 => 140.2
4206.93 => 131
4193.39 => 101.9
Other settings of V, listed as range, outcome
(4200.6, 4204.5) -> 143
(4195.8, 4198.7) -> 35.7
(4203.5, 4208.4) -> 141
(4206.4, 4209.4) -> 147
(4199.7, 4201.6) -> 135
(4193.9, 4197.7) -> 46.3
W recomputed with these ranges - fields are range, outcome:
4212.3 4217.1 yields 104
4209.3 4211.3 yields 145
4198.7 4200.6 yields 99.4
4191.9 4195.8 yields 83.1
